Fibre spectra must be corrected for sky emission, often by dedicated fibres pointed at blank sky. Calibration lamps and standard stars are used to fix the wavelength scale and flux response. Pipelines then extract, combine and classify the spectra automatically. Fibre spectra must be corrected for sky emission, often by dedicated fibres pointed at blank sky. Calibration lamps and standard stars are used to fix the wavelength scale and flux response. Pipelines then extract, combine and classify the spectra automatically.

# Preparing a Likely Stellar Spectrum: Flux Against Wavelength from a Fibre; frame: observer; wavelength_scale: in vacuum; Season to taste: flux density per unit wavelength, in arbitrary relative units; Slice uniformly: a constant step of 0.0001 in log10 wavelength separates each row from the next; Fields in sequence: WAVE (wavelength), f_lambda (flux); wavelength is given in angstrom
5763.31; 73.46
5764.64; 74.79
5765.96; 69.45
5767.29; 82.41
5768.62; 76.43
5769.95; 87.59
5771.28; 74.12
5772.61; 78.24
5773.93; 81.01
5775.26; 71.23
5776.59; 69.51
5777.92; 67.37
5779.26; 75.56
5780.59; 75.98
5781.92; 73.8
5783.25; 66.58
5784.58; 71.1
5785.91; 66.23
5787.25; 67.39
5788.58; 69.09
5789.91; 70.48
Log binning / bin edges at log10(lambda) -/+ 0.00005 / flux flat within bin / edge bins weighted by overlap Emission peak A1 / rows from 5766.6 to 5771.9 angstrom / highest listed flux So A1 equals 87.59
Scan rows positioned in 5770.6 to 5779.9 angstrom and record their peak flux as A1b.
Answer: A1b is 81.01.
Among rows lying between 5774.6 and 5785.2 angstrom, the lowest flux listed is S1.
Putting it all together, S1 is 66.58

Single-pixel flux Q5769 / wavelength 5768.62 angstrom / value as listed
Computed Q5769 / 76.43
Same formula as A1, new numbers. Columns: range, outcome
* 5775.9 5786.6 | 75.98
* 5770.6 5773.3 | 78.24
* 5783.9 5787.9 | 71.1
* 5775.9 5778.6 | 69.51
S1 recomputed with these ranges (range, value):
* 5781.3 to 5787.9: 66.23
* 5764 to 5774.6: 69.45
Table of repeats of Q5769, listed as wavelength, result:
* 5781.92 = 73.8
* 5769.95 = 87.59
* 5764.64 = 74.79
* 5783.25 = 66.58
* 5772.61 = 78.24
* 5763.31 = 73.46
